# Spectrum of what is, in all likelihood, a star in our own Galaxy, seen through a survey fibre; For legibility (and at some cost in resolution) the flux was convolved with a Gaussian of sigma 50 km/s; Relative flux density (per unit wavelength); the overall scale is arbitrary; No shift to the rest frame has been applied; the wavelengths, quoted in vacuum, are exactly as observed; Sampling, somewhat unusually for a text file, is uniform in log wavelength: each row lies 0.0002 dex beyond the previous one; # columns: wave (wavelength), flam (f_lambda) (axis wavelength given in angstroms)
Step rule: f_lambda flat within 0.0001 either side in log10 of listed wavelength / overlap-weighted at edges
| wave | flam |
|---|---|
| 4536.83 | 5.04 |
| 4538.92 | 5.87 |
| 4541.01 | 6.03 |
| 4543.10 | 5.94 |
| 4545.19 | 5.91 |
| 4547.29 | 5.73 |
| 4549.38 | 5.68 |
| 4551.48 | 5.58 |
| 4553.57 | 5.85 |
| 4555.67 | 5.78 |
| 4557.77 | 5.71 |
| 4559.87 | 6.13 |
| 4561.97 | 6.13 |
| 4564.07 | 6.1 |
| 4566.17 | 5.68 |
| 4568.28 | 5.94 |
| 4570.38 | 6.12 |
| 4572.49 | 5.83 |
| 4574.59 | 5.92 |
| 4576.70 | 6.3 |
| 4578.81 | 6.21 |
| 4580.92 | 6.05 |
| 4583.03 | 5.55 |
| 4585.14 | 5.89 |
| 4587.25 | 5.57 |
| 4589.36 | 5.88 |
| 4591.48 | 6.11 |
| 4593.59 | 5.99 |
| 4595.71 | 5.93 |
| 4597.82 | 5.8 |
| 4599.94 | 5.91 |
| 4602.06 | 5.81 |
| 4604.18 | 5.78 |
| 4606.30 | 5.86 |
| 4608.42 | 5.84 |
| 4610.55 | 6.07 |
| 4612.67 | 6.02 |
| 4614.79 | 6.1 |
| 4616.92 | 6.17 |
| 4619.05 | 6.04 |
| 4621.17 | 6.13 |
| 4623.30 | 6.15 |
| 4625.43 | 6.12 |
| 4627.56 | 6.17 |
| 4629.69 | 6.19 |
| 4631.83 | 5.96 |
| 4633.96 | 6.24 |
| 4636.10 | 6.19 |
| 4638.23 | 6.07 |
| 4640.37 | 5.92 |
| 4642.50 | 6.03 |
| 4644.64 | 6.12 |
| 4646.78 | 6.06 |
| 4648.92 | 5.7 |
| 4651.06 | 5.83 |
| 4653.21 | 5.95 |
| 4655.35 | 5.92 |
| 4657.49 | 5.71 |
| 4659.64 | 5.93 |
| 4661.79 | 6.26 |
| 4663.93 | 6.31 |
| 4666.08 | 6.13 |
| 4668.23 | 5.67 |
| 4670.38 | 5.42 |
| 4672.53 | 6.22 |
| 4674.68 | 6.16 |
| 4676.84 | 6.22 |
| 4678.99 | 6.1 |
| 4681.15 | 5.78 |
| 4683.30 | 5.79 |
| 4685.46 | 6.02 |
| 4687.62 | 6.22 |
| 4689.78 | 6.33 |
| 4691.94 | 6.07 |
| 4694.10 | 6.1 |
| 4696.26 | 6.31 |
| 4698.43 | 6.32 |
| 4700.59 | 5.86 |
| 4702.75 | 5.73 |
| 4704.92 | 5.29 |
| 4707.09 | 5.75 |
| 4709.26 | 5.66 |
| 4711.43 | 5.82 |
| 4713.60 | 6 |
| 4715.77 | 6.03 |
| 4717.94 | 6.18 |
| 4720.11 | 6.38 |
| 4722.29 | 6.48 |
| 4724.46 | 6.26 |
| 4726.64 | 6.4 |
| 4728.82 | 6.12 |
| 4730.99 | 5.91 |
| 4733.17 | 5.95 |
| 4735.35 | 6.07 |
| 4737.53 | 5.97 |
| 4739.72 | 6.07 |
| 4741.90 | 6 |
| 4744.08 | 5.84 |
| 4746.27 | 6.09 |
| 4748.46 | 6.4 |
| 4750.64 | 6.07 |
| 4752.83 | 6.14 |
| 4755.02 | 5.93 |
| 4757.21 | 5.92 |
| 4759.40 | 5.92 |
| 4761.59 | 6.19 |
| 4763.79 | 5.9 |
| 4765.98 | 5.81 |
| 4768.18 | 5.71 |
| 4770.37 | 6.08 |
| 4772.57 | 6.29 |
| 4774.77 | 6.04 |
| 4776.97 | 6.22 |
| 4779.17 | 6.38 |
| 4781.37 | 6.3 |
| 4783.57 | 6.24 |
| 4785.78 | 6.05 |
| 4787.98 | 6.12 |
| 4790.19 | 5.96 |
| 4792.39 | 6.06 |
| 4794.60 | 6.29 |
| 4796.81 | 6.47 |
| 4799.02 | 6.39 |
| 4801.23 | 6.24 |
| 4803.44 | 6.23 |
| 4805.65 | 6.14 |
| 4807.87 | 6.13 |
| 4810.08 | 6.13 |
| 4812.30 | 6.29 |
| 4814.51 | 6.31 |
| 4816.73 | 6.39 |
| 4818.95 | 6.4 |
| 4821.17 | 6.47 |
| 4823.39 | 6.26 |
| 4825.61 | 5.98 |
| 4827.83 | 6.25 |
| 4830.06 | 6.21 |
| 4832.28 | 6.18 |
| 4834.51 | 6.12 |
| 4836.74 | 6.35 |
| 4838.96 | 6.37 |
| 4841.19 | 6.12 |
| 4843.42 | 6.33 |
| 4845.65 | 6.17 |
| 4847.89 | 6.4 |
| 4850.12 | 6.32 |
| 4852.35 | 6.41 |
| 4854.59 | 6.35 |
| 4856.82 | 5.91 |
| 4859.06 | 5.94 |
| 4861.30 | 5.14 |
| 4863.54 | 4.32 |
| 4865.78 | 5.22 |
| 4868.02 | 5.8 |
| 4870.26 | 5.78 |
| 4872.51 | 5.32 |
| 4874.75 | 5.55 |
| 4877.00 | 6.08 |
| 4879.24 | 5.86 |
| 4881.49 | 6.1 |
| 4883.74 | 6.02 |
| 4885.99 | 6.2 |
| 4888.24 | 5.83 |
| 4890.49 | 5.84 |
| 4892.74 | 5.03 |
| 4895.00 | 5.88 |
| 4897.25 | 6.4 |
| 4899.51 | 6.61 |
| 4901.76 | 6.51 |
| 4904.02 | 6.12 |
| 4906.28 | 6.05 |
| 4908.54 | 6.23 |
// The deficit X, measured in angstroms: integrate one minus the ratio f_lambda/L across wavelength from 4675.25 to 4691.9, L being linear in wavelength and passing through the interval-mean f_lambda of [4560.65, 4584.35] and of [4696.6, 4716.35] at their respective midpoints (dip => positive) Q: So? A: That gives -0.6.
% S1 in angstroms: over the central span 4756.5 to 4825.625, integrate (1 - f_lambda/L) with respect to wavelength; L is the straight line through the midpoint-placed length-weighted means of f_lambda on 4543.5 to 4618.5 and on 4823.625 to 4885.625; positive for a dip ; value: -2.62 angstroms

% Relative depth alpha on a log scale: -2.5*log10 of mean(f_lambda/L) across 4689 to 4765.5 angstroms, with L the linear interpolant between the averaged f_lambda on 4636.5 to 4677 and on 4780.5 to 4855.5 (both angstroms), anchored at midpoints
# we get 0.01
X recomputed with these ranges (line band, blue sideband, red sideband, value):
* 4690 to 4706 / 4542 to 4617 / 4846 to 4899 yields -0.3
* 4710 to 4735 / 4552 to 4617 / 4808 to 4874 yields -0.6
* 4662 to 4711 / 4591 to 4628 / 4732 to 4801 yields 0.5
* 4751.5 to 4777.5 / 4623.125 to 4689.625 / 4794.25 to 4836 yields 0.7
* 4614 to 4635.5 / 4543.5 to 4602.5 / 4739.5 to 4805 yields -0.6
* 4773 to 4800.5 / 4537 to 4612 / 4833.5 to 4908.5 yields -1.3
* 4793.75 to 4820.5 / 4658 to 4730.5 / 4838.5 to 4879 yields -1.7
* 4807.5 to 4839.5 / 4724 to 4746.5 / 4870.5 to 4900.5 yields -1.6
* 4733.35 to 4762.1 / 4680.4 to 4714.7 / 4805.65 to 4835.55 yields 0.1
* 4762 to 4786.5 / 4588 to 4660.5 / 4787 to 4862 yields 0.2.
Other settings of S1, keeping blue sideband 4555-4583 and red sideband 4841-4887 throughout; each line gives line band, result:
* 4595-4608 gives 0.3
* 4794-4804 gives -0.7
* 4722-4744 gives -0.7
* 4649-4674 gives 0.0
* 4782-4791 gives -0.3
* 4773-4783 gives -0.6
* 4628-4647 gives -0.4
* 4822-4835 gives -0.7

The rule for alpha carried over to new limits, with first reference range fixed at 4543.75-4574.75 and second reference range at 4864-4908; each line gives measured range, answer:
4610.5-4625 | -0.04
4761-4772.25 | -0.01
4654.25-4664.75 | -0.03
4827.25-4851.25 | -0.07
